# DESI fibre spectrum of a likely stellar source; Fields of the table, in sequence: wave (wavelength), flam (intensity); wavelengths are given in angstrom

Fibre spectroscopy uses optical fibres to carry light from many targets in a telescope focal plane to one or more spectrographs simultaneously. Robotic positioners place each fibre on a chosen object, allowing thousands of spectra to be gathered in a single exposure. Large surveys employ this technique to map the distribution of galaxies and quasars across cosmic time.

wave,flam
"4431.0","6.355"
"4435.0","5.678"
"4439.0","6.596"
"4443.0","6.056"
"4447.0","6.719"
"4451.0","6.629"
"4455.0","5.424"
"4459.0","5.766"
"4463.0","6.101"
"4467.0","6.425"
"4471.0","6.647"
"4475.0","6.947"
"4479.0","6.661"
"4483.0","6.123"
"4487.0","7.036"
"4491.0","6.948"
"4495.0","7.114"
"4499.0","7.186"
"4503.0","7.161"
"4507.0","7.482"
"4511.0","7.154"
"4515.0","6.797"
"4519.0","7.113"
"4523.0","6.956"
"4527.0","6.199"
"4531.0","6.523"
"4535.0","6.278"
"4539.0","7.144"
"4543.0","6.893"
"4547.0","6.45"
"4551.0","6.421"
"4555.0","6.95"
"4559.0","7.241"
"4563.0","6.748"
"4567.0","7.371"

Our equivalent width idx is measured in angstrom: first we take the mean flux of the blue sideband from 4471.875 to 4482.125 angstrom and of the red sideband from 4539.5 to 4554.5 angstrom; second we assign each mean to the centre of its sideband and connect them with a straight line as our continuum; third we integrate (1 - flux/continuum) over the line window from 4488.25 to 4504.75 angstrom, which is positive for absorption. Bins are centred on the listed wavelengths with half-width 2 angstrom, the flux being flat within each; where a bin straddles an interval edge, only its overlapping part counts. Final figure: -1.0 angstrom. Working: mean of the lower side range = 6.71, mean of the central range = 7.1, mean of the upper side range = 6.68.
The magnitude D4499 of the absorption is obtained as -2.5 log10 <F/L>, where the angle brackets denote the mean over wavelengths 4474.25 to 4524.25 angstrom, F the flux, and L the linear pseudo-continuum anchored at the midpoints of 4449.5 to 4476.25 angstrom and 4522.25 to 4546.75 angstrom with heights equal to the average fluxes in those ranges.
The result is -0.09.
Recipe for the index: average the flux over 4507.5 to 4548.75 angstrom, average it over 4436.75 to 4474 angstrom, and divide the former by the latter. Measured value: 1.1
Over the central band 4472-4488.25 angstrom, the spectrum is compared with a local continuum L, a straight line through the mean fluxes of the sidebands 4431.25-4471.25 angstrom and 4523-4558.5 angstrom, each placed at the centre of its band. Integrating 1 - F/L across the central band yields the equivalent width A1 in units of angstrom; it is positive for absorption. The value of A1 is -0.9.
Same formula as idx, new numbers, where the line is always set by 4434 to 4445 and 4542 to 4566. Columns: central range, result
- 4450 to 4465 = 0.8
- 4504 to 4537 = -1.1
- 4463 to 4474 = -0.3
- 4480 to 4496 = -0.9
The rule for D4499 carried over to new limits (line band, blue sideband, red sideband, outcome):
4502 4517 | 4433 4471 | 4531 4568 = -0.10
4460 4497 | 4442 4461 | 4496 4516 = 0.00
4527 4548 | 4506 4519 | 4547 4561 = 0.05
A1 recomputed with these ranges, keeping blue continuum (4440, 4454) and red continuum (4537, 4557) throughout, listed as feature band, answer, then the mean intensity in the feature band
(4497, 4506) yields -0.8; 7.21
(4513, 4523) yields -0.4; 6.96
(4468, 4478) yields -0.4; 6.75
